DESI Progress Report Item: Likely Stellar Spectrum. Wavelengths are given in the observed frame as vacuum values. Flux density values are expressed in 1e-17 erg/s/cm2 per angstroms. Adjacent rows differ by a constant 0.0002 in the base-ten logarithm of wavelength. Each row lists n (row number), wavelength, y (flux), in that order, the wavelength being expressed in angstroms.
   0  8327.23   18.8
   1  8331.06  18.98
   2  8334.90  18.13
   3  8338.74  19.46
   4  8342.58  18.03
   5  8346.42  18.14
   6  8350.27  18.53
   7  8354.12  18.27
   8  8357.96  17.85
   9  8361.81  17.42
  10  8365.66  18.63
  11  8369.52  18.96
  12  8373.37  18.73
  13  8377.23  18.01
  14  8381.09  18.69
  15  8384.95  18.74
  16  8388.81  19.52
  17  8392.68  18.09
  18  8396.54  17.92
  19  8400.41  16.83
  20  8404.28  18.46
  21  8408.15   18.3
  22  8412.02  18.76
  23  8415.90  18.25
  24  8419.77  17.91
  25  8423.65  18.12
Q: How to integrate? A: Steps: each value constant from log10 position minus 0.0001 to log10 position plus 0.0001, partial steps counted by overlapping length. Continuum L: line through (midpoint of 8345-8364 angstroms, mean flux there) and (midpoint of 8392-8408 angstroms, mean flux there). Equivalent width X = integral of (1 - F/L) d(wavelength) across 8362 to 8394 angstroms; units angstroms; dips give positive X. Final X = -1.2 angstroms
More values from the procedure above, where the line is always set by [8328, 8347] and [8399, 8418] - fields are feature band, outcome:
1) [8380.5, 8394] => -0.4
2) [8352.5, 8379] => 0.2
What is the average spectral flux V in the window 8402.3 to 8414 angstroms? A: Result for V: 18.5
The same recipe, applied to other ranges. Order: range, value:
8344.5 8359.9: 18.2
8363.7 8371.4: 18.8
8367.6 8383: 18.6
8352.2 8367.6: 18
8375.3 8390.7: 18.7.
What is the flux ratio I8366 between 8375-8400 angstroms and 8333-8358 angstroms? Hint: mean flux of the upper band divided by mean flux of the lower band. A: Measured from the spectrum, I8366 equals 1.00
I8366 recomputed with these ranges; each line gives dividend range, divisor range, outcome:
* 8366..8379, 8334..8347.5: 1.00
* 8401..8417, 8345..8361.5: 1.01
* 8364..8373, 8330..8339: 1.00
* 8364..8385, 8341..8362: 1.03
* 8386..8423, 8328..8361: 0.99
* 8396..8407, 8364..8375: 0.95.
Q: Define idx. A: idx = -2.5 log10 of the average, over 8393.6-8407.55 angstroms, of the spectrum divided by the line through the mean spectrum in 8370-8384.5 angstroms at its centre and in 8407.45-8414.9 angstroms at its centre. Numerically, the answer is 0.04 mag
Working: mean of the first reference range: 18.6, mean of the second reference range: 18.5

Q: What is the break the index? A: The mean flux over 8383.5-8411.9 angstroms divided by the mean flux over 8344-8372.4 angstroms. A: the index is 1.00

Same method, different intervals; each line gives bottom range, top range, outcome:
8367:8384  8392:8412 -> 0.97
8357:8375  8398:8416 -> 0.99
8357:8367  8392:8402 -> 0.98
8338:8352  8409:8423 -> 0.99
